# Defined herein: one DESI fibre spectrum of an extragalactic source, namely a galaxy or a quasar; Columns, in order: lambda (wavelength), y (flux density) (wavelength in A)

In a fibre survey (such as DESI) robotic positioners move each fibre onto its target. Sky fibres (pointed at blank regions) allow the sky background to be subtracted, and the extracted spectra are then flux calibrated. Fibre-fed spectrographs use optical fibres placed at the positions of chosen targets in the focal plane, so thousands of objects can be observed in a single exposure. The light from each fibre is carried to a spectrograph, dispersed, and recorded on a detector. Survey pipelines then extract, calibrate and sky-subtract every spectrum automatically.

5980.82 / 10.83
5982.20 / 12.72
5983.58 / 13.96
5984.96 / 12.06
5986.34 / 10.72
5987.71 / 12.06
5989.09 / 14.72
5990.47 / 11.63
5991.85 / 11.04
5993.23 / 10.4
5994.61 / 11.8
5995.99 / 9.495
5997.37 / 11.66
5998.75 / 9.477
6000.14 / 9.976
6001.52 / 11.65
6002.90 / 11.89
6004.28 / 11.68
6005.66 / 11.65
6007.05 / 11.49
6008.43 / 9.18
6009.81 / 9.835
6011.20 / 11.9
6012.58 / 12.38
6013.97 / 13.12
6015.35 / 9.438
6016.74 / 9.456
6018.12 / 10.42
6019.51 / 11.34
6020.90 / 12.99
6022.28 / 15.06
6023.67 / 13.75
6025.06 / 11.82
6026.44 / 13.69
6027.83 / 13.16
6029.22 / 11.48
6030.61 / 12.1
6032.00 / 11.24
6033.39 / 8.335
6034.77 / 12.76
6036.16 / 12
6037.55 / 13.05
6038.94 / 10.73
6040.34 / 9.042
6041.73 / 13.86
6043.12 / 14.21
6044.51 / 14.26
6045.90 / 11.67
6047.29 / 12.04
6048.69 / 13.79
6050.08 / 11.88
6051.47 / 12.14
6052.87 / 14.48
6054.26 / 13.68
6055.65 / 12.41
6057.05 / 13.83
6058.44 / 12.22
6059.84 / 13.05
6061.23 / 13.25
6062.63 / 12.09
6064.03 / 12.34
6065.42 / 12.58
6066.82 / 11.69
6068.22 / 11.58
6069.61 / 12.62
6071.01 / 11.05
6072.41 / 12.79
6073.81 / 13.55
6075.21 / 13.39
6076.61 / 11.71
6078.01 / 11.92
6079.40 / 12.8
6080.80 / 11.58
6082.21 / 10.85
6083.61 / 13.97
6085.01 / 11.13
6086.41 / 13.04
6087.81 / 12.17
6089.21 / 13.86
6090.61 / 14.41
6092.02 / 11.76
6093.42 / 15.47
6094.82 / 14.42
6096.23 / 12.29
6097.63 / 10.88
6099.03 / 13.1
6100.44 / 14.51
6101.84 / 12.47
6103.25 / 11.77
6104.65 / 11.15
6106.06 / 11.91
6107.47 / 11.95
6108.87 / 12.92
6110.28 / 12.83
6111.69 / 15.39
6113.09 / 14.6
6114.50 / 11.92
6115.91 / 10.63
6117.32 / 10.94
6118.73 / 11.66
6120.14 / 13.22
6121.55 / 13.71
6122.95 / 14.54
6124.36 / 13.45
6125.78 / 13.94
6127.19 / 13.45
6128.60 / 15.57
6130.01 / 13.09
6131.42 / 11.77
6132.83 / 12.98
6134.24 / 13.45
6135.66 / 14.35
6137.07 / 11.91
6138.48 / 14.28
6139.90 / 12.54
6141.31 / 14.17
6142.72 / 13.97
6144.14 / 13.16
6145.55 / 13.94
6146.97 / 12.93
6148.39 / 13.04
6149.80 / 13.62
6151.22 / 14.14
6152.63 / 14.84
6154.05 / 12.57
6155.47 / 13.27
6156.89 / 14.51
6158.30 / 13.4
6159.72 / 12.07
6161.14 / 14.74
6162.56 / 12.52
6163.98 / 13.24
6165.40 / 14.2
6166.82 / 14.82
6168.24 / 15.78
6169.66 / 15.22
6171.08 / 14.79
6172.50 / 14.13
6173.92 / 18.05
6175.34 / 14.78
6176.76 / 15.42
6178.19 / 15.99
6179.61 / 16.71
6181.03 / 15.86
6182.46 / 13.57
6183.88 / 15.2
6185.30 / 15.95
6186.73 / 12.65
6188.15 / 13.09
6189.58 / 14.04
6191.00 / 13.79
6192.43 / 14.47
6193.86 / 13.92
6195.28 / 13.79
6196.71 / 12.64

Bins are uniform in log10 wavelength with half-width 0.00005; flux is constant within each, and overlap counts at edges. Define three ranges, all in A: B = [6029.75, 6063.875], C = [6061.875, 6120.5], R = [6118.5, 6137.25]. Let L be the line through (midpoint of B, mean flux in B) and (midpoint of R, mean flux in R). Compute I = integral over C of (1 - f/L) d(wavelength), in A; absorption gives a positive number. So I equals 2.0 A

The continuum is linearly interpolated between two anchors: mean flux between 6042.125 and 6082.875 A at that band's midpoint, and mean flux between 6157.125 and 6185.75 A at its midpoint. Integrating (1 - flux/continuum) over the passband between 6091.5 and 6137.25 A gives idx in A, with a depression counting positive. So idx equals 2.2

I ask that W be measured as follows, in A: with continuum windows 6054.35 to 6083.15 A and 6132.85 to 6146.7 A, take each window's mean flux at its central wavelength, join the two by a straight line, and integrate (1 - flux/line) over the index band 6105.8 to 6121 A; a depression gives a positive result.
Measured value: 0.6 A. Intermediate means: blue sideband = 12.4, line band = 12.6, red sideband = 13.5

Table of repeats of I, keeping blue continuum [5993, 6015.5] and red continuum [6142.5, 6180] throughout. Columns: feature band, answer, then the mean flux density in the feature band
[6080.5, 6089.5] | 0.26 A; 12.3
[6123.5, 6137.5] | 0.21 A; 13.4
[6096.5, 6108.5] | 0.76 A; 12.2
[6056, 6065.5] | -0.43 A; 12.8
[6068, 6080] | 0.07 A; 12.4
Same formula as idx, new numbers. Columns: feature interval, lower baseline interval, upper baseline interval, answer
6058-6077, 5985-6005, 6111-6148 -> -0.08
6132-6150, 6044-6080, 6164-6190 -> 1.08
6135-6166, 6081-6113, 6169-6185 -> 2.27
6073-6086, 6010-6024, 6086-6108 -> 0.28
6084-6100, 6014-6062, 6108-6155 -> -0.13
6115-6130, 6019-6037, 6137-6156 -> 0.20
